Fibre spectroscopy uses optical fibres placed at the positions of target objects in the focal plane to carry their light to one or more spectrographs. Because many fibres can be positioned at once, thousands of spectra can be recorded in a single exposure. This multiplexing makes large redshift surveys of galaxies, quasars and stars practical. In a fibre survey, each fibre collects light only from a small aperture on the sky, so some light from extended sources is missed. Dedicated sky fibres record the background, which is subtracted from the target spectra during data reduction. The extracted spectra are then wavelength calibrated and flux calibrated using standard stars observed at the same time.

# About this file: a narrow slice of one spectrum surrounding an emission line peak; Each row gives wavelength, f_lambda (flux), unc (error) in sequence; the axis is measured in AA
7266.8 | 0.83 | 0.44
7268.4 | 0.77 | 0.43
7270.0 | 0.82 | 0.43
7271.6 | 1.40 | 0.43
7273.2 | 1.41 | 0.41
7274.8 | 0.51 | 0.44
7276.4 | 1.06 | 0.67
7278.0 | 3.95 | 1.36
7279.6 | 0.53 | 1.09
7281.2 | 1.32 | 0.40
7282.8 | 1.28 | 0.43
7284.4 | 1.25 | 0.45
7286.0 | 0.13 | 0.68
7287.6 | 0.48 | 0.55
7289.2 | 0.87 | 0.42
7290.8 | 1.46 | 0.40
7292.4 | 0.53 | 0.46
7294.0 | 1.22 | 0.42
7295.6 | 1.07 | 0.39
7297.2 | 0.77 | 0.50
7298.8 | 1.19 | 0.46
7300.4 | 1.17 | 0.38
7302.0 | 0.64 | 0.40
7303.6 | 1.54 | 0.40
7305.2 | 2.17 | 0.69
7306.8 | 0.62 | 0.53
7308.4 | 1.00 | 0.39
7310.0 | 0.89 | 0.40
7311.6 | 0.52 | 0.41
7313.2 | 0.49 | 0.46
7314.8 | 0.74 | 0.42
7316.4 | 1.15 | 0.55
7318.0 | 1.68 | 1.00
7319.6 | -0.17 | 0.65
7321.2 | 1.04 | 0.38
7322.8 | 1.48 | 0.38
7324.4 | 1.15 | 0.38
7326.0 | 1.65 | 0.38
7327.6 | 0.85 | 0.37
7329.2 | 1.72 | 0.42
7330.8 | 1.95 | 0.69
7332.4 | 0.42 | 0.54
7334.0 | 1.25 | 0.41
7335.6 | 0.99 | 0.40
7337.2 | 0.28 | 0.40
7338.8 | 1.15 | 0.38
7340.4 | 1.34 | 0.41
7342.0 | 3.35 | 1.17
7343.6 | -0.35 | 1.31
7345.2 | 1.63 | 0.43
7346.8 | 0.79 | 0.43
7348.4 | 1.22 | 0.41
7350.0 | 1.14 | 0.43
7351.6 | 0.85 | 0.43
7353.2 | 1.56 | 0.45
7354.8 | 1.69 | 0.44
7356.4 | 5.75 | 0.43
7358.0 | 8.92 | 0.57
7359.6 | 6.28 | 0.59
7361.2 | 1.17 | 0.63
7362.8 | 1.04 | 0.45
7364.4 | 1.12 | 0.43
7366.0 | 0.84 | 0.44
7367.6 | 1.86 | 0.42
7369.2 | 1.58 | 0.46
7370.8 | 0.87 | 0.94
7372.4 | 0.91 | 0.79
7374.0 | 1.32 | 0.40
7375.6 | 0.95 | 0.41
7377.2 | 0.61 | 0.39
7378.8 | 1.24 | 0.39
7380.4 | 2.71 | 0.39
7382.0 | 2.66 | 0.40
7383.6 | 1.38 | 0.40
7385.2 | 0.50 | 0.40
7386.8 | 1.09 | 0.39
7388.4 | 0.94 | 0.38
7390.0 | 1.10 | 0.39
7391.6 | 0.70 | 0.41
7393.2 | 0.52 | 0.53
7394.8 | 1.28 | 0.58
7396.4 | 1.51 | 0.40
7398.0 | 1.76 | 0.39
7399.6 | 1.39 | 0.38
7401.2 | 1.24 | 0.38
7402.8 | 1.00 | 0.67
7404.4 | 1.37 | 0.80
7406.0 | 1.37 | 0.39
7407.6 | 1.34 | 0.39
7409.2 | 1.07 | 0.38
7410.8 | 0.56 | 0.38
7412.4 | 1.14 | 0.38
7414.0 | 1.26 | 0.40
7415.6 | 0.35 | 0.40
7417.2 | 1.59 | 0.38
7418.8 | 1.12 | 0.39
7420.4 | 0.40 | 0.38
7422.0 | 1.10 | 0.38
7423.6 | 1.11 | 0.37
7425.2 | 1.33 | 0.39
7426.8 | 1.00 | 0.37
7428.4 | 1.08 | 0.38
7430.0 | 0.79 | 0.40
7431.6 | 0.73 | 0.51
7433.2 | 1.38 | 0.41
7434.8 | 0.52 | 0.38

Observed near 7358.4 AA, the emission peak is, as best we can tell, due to H-alpha 6563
